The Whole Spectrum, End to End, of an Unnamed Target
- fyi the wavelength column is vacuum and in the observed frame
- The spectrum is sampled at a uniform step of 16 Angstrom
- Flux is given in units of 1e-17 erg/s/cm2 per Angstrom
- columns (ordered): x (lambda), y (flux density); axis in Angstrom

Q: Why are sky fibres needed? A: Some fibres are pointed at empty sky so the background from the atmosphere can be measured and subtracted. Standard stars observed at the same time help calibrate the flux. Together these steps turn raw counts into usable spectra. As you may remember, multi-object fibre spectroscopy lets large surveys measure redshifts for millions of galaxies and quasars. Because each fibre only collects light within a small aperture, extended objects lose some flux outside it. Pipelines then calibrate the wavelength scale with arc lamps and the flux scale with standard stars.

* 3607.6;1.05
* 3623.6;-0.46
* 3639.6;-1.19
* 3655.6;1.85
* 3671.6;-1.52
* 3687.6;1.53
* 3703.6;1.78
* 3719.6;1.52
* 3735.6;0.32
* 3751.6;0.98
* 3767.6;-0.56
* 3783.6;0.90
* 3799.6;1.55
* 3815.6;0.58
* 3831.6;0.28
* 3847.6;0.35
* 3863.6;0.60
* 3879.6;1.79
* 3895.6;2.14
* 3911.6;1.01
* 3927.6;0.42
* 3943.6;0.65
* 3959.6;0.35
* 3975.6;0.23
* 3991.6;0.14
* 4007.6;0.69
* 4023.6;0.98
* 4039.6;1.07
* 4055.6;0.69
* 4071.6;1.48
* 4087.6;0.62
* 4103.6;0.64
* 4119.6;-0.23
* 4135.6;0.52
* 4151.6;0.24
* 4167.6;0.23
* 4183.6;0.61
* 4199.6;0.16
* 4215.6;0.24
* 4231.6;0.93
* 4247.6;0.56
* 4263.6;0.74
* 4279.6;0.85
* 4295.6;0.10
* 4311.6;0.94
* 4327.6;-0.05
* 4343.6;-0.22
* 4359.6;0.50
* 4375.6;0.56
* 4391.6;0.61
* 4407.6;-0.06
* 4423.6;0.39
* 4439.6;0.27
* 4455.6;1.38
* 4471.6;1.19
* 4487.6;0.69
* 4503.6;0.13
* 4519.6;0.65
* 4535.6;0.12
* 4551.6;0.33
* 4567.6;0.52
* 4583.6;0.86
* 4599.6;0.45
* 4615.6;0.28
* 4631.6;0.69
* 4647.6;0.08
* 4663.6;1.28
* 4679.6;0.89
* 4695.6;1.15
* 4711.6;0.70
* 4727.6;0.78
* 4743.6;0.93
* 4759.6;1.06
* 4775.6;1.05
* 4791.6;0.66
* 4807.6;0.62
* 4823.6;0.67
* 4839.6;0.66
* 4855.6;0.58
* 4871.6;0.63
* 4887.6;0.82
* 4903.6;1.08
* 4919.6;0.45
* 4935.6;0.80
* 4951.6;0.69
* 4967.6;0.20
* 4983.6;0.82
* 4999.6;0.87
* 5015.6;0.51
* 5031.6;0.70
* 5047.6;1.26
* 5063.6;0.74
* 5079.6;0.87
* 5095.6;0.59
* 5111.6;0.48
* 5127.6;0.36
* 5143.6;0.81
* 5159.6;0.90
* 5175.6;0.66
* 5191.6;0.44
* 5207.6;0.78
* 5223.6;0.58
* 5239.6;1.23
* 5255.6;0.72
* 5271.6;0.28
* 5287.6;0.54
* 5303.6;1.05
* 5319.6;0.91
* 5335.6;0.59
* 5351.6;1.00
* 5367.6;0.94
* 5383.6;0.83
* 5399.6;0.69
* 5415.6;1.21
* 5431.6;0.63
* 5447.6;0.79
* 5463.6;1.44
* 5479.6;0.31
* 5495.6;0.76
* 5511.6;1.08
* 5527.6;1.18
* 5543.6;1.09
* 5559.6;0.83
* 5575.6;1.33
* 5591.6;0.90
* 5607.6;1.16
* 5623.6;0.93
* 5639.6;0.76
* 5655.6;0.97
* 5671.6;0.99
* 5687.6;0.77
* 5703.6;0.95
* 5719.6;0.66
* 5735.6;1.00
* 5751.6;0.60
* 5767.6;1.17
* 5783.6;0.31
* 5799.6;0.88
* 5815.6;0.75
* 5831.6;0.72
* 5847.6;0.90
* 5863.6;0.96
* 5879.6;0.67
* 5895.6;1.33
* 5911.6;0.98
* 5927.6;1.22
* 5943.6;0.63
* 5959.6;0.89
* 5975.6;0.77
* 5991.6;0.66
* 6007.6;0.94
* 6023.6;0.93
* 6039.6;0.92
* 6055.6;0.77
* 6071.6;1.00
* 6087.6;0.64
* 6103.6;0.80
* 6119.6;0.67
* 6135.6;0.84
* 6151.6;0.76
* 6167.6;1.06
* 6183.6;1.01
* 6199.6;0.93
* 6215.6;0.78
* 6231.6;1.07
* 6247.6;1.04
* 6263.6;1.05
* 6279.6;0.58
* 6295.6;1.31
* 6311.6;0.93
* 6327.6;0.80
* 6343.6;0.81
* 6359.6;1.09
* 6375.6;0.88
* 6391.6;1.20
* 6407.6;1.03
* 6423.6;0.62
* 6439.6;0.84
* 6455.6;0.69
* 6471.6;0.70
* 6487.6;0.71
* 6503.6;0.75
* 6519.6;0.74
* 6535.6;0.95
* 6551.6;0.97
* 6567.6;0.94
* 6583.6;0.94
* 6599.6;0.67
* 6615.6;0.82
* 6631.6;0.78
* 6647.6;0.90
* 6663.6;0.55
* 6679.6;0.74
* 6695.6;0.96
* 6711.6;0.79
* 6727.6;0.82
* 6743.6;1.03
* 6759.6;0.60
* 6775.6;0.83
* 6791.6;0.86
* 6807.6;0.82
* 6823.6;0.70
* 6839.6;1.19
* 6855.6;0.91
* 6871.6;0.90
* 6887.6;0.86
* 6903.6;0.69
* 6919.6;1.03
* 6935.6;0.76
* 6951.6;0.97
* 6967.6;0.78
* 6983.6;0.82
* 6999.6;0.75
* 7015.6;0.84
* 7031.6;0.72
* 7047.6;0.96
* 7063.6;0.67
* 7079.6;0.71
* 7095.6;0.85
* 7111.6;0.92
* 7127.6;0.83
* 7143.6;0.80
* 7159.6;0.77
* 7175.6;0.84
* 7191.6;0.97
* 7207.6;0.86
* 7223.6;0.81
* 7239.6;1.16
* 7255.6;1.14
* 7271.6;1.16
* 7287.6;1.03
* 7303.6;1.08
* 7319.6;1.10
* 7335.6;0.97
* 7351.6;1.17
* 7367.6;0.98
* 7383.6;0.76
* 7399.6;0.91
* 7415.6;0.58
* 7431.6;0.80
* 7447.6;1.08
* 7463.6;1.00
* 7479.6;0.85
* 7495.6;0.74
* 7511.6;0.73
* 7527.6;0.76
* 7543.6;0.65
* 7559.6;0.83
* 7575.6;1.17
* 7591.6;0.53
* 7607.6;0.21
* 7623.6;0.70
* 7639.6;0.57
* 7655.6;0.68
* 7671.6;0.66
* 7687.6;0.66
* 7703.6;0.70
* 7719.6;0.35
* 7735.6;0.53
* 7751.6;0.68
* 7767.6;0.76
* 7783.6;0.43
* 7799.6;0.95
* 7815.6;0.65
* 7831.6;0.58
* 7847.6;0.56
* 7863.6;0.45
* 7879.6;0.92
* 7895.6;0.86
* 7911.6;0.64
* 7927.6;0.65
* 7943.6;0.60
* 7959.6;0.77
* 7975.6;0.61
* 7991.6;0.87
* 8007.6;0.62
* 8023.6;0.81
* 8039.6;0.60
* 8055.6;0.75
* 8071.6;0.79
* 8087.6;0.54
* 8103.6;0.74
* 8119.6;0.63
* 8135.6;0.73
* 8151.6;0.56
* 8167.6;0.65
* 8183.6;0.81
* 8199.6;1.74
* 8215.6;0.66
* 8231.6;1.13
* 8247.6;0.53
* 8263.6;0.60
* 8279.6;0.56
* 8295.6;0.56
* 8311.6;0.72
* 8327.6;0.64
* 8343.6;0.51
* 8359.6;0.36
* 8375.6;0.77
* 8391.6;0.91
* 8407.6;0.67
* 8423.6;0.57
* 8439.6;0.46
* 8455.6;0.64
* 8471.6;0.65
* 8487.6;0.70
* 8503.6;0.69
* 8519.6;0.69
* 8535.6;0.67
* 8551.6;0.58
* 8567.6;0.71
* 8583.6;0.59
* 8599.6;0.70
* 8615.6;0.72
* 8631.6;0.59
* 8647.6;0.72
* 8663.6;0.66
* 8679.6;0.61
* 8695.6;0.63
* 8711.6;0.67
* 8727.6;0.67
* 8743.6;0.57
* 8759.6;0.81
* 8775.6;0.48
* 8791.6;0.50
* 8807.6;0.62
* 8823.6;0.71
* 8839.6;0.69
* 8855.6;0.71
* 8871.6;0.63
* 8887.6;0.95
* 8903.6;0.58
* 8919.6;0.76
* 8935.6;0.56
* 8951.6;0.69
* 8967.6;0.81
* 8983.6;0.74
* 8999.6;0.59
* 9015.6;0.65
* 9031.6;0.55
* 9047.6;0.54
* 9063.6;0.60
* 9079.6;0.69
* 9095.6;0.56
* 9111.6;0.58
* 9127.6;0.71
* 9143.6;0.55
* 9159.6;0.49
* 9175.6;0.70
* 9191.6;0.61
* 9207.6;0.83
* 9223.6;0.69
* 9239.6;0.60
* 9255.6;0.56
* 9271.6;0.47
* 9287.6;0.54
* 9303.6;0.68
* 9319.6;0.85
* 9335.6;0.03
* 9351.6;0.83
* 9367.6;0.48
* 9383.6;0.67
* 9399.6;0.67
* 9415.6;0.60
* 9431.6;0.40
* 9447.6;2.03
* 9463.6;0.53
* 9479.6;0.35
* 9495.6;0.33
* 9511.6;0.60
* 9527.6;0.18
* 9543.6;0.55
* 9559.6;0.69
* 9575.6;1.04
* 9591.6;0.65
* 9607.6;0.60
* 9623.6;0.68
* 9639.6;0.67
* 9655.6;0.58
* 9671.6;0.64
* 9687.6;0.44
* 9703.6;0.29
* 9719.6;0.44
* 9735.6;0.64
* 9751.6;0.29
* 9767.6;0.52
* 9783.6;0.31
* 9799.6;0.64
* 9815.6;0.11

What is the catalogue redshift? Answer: 0.25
